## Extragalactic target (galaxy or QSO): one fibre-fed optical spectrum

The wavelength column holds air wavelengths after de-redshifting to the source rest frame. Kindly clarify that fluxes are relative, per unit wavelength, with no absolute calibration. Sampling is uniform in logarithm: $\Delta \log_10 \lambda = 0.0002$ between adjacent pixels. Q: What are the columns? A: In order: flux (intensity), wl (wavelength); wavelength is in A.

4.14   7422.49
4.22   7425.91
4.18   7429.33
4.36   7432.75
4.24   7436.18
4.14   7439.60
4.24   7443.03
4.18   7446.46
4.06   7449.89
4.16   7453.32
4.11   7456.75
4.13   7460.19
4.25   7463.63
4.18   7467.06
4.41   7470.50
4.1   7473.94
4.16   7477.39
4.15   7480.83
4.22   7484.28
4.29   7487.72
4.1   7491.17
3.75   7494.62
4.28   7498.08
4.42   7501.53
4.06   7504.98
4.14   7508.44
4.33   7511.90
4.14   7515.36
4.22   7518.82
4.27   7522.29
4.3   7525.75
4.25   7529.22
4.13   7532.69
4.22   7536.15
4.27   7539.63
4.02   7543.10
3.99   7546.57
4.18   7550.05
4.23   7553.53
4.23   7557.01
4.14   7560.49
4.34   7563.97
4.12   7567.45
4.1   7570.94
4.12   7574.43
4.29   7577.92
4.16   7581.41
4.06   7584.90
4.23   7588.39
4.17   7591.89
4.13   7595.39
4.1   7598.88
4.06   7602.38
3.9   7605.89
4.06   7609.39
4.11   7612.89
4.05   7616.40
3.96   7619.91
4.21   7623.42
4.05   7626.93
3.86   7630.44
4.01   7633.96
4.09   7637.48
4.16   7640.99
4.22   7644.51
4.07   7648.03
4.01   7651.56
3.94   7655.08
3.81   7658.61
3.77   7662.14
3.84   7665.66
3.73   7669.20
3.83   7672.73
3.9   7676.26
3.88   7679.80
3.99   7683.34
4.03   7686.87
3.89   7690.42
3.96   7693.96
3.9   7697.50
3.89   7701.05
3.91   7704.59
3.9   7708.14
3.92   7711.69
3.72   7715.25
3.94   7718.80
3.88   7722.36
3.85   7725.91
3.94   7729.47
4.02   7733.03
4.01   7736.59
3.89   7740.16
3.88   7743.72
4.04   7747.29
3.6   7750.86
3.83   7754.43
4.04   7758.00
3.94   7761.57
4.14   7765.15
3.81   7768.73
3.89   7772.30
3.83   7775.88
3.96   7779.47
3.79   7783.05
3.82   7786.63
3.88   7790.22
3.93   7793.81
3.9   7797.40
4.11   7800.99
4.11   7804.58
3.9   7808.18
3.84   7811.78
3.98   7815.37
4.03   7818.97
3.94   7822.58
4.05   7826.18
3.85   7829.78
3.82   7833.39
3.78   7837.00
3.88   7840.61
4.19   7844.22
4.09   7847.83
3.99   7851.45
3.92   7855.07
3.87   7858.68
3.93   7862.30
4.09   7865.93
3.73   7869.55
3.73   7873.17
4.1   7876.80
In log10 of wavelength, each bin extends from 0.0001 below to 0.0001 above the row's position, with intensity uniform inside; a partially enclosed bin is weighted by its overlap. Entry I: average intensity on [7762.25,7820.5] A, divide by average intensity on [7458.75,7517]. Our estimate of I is 0.94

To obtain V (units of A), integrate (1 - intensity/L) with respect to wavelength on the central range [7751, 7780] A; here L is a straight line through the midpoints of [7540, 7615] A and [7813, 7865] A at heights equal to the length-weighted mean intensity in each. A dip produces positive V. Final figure 0.7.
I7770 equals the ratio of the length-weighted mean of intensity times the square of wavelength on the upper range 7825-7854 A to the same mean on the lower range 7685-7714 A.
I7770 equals 1.04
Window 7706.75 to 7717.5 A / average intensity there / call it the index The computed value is 3.85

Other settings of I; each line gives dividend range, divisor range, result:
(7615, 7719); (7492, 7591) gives 0.94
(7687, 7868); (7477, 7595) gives 0.94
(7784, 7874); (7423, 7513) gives 0.94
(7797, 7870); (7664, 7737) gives 1.01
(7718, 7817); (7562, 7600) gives 0.94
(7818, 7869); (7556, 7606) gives 0.95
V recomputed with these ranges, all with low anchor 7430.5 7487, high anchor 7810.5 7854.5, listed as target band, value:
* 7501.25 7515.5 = -0.1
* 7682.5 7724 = 1.3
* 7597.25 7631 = 0.4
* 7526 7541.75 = -0.3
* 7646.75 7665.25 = 0.7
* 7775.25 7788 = 0.4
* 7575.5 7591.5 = -0.3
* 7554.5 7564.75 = -0.2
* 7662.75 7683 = 1.1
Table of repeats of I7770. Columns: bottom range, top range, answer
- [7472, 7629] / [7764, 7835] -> 1.01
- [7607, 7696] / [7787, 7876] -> 1.04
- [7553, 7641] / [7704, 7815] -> 0.99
